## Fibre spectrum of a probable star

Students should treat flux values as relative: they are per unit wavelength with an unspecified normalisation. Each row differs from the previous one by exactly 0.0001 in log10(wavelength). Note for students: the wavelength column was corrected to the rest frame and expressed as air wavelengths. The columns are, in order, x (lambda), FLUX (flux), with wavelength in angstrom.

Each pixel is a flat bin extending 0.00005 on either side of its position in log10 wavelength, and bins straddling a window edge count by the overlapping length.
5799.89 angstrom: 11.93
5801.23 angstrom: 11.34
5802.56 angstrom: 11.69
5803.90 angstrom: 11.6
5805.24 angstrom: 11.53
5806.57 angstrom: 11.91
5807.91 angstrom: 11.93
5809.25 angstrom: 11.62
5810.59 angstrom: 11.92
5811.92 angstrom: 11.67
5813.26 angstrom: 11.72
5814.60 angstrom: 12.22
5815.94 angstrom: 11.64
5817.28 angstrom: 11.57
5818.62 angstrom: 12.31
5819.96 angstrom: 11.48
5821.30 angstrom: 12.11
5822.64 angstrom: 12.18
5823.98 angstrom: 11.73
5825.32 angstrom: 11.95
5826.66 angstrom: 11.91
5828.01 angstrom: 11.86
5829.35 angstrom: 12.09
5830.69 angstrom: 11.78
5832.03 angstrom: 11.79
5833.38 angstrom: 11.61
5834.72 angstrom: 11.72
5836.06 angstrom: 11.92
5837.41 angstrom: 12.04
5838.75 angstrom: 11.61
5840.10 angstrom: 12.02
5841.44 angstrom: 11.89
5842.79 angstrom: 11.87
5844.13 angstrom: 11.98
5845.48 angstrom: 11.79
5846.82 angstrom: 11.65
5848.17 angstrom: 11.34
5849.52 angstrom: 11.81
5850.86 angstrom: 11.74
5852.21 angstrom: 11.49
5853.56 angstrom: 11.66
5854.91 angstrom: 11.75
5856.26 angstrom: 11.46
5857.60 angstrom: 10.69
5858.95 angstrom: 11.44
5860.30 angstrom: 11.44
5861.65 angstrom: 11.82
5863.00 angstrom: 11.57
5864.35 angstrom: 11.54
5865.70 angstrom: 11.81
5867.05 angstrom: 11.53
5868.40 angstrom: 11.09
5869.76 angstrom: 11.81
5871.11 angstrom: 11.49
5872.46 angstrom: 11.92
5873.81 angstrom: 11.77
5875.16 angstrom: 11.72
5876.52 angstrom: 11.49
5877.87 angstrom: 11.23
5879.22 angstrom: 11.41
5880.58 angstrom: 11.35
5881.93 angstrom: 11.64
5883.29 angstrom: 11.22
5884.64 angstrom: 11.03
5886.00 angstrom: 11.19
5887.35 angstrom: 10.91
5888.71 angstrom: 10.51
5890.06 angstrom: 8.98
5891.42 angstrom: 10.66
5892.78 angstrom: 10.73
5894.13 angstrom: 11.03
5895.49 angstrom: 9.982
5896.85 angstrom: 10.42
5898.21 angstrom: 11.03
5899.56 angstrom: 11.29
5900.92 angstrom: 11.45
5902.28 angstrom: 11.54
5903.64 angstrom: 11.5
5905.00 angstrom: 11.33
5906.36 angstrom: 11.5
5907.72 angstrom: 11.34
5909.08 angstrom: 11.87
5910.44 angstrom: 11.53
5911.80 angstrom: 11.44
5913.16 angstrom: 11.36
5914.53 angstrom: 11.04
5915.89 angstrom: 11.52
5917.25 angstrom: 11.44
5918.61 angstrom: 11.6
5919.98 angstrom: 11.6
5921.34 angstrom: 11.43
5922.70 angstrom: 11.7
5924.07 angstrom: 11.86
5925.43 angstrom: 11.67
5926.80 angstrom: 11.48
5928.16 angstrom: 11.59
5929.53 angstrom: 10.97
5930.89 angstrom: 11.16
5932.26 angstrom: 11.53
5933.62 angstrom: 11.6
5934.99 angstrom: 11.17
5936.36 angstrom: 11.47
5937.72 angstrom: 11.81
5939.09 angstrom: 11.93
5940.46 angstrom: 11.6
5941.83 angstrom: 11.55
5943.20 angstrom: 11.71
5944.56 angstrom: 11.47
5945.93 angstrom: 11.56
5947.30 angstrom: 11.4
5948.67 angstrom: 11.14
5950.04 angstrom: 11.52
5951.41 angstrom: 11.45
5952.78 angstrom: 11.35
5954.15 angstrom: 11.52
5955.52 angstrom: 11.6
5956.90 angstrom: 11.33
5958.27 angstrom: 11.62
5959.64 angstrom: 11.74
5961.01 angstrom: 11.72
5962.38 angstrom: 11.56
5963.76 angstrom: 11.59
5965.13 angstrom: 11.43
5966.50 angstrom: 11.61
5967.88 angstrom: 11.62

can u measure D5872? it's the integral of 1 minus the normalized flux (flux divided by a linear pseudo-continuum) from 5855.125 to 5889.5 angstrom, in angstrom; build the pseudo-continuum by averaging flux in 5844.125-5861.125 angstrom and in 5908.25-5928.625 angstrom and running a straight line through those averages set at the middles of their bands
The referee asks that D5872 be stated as 0.4 angstrom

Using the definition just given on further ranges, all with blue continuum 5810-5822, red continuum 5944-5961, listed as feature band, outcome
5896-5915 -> 0.5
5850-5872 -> 0.4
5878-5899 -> 1.5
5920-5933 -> 0.1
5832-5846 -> -0.1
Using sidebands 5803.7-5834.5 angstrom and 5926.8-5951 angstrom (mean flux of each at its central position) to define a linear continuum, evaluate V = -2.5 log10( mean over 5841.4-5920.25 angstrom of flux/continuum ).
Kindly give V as 0.03 mag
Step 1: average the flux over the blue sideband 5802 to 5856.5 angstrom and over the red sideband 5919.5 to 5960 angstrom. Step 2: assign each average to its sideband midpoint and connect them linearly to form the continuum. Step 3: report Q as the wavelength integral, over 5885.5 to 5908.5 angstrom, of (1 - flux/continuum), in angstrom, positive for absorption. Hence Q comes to 1.42 angstrom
